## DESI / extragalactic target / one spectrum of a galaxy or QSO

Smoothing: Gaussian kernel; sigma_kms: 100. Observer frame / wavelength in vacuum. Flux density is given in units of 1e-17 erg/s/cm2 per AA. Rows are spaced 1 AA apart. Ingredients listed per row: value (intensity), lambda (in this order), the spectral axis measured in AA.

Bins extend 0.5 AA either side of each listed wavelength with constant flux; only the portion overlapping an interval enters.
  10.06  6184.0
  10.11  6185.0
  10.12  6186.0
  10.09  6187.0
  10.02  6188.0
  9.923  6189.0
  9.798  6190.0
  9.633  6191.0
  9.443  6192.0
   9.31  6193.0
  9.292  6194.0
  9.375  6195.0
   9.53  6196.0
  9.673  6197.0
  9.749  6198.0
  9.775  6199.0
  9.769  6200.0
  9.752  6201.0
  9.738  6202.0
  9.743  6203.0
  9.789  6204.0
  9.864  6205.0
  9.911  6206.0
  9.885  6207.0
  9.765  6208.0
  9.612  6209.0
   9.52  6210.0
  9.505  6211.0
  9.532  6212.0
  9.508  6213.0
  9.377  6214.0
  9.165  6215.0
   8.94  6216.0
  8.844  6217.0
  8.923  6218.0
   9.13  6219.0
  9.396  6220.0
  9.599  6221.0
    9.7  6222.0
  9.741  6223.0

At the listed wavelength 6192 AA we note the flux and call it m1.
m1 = 9.443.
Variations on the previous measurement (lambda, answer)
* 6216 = 8.94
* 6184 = 10.06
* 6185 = 10.11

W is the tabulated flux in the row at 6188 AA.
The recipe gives 10.02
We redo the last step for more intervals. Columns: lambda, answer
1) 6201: 9.752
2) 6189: 9.923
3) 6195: 9.375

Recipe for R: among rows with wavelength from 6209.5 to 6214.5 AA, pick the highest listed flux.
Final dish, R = 9.532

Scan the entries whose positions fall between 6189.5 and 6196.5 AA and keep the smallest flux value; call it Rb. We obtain 9.292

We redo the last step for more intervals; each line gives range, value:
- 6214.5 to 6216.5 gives 8.94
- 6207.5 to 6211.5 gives 9.505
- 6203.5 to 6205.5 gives 9.789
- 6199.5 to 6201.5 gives 9.752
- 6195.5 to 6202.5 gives 9.53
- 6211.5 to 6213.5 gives 9.508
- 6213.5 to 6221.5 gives 8.844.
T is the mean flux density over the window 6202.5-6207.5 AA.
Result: 9.84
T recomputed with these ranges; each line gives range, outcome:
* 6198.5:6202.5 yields 9.76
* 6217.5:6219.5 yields 9.03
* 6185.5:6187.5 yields 10.1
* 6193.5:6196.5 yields 9.4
